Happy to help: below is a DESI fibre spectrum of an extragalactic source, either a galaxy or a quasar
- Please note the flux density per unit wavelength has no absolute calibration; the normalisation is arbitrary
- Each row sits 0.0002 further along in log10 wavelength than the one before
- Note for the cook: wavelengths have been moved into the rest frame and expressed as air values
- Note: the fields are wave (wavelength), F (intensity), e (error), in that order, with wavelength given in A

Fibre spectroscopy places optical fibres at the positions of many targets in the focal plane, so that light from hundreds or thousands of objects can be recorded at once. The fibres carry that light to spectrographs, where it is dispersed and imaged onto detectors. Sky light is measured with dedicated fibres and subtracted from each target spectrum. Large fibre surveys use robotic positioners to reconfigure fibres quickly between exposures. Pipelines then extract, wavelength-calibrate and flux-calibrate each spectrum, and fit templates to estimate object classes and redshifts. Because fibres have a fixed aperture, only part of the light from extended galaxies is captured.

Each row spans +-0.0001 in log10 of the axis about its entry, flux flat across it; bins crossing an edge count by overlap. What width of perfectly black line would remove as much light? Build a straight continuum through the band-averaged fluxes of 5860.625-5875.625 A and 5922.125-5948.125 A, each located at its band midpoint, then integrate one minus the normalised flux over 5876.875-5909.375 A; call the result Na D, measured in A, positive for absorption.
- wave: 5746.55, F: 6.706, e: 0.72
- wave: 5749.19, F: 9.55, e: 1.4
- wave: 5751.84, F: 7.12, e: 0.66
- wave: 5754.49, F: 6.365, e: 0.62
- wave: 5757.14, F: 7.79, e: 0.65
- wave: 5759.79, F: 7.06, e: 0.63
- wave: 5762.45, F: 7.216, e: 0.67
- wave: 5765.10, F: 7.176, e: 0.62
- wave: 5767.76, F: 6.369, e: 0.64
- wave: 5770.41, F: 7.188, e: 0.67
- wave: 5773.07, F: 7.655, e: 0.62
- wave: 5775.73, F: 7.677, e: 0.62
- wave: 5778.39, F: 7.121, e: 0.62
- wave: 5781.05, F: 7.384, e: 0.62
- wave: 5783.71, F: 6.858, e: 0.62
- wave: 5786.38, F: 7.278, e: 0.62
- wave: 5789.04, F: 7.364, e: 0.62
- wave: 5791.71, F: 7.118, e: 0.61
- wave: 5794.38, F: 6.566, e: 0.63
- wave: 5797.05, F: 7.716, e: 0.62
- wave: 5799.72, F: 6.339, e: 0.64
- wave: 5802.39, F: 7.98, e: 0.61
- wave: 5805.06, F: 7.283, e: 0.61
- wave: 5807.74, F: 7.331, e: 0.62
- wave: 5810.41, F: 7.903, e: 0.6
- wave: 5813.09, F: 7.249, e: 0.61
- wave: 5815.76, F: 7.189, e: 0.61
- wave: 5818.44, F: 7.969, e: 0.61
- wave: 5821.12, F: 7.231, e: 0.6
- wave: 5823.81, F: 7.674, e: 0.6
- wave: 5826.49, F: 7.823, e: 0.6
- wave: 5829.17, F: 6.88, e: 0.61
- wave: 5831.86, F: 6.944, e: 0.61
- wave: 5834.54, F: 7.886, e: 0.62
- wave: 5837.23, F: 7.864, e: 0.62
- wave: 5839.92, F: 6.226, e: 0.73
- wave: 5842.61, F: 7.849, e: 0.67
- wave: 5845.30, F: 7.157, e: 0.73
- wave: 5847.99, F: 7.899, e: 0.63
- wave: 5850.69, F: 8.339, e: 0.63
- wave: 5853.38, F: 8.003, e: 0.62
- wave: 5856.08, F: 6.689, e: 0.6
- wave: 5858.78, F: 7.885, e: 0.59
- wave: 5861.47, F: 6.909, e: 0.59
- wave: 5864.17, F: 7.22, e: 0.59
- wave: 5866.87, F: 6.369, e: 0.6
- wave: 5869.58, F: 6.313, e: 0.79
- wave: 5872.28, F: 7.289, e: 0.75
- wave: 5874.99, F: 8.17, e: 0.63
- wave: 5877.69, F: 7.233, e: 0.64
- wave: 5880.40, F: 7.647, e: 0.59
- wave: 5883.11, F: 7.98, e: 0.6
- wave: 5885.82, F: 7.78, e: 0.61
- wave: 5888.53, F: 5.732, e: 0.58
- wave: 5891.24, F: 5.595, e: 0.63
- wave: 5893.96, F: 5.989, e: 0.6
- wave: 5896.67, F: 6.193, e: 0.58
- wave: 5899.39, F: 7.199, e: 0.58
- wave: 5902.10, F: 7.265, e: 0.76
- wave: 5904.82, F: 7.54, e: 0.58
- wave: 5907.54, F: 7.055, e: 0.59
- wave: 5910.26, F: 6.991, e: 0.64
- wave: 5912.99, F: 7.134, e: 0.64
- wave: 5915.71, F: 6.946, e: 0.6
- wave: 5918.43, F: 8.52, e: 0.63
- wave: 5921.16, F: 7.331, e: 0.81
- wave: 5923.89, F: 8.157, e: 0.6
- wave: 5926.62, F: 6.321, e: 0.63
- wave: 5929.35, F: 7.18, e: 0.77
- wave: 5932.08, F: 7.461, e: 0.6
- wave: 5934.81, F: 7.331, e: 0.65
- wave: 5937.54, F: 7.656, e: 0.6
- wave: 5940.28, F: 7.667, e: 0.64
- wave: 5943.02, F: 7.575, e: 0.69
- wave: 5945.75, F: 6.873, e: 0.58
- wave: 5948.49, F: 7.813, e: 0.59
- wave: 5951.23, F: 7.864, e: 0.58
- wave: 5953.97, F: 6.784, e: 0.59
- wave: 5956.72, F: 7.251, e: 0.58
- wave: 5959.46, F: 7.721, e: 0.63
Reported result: 0.9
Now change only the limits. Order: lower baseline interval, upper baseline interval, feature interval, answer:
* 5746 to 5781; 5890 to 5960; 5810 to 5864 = -1.4 A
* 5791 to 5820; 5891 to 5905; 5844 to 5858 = -1.3 A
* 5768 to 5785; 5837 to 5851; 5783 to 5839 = 0.1 A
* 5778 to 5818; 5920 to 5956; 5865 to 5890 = 0.6 A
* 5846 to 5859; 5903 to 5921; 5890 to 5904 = 1.8 A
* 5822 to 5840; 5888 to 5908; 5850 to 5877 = -1.1 A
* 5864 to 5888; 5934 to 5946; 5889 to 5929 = 2.1 A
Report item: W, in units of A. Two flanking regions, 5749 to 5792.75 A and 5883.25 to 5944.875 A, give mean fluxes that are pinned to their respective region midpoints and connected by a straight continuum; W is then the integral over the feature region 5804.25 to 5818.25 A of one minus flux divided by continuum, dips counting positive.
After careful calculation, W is -0.4 A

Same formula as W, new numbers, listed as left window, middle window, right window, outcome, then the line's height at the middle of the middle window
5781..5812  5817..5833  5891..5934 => -0.5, 7.22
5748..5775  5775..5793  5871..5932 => 0.2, 7.31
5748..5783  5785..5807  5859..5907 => 0.1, 7.25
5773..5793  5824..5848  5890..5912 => -1.1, 7.04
